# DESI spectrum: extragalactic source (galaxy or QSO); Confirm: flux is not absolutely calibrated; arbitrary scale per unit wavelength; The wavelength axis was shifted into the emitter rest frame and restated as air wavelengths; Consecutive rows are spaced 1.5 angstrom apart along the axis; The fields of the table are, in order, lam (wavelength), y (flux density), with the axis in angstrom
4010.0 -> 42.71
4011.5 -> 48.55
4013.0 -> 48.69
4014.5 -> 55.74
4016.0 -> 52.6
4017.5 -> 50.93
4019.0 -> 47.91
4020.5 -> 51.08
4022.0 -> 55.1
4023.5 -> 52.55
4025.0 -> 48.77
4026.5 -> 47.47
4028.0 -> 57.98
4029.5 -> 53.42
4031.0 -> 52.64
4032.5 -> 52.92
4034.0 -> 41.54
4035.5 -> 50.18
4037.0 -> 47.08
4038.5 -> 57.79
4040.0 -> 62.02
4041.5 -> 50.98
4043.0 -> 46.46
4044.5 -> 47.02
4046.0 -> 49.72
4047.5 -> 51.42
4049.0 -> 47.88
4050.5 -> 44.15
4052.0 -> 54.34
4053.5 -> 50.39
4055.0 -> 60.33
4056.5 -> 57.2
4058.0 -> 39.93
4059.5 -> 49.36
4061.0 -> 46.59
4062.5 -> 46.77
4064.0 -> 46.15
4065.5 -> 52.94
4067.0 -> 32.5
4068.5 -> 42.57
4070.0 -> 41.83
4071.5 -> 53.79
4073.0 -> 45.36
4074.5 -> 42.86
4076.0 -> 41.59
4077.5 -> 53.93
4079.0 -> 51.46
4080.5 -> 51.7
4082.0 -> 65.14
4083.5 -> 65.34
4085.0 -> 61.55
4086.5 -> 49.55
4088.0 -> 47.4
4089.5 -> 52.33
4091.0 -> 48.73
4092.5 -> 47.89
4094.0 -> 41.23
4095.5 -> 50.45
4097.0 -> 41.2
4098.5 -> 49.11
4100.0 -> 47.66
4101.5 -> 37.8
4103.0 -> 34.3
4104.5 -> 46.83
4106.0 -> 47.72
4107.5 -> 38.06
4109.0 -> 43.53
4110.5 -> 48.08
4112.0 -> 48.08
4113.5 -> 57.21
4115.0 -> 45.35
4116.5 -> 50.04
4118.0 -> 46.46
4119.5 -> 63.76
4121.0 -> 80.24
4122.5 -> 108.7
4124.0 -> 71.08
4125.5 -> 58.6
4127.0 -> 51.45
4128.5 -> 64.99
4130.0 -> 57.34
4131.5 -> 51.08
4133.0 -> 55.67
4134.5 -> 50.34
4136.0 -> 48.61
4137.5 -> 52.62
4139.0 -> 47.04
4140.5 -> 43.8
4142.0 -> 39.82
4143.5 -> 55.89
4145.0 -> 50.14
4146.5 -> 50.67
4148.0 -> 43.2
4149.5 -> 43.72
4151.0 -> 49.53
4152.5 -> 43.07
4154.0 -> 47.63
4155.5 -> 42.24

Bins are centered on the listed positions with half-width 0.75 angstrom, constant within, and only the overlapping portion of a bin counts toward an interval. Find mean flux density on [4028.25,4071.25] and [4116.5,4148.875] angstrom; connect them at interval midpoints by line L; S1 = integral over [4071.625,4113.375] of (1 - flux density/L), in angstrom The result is 3.6 angstrom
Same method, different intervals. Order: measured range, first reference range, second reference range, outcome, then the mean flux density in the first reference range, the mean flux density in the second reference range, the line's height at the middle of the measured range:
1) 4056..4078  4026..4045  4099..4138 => 2.7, 51.5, 54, 52.4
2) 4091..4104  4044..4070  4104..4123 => 2.2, 48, 55.1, 53.1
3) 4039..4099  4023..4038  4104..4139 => 3.6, 50.5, 55.8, 52.8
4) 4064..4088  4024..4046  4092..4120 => -0.8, 51.1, 46.4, 48.4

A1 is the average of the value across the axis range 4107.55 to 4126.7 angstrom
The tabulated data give 59.1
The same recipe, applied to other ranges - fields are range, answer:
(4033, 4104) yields 48.9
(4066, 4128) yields 51.3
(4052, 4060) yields 51.8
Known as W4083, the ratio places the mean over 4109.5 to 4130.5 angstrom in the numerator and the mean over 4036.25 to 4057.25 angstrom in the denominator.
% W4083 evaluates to 1.17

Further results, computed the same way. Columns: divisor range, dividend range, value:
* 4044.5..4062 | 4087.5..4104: 0.91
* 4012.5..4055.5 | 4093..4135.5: 1.03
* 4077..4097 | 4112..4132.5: 1.17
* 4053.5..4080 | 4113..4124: 1.37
